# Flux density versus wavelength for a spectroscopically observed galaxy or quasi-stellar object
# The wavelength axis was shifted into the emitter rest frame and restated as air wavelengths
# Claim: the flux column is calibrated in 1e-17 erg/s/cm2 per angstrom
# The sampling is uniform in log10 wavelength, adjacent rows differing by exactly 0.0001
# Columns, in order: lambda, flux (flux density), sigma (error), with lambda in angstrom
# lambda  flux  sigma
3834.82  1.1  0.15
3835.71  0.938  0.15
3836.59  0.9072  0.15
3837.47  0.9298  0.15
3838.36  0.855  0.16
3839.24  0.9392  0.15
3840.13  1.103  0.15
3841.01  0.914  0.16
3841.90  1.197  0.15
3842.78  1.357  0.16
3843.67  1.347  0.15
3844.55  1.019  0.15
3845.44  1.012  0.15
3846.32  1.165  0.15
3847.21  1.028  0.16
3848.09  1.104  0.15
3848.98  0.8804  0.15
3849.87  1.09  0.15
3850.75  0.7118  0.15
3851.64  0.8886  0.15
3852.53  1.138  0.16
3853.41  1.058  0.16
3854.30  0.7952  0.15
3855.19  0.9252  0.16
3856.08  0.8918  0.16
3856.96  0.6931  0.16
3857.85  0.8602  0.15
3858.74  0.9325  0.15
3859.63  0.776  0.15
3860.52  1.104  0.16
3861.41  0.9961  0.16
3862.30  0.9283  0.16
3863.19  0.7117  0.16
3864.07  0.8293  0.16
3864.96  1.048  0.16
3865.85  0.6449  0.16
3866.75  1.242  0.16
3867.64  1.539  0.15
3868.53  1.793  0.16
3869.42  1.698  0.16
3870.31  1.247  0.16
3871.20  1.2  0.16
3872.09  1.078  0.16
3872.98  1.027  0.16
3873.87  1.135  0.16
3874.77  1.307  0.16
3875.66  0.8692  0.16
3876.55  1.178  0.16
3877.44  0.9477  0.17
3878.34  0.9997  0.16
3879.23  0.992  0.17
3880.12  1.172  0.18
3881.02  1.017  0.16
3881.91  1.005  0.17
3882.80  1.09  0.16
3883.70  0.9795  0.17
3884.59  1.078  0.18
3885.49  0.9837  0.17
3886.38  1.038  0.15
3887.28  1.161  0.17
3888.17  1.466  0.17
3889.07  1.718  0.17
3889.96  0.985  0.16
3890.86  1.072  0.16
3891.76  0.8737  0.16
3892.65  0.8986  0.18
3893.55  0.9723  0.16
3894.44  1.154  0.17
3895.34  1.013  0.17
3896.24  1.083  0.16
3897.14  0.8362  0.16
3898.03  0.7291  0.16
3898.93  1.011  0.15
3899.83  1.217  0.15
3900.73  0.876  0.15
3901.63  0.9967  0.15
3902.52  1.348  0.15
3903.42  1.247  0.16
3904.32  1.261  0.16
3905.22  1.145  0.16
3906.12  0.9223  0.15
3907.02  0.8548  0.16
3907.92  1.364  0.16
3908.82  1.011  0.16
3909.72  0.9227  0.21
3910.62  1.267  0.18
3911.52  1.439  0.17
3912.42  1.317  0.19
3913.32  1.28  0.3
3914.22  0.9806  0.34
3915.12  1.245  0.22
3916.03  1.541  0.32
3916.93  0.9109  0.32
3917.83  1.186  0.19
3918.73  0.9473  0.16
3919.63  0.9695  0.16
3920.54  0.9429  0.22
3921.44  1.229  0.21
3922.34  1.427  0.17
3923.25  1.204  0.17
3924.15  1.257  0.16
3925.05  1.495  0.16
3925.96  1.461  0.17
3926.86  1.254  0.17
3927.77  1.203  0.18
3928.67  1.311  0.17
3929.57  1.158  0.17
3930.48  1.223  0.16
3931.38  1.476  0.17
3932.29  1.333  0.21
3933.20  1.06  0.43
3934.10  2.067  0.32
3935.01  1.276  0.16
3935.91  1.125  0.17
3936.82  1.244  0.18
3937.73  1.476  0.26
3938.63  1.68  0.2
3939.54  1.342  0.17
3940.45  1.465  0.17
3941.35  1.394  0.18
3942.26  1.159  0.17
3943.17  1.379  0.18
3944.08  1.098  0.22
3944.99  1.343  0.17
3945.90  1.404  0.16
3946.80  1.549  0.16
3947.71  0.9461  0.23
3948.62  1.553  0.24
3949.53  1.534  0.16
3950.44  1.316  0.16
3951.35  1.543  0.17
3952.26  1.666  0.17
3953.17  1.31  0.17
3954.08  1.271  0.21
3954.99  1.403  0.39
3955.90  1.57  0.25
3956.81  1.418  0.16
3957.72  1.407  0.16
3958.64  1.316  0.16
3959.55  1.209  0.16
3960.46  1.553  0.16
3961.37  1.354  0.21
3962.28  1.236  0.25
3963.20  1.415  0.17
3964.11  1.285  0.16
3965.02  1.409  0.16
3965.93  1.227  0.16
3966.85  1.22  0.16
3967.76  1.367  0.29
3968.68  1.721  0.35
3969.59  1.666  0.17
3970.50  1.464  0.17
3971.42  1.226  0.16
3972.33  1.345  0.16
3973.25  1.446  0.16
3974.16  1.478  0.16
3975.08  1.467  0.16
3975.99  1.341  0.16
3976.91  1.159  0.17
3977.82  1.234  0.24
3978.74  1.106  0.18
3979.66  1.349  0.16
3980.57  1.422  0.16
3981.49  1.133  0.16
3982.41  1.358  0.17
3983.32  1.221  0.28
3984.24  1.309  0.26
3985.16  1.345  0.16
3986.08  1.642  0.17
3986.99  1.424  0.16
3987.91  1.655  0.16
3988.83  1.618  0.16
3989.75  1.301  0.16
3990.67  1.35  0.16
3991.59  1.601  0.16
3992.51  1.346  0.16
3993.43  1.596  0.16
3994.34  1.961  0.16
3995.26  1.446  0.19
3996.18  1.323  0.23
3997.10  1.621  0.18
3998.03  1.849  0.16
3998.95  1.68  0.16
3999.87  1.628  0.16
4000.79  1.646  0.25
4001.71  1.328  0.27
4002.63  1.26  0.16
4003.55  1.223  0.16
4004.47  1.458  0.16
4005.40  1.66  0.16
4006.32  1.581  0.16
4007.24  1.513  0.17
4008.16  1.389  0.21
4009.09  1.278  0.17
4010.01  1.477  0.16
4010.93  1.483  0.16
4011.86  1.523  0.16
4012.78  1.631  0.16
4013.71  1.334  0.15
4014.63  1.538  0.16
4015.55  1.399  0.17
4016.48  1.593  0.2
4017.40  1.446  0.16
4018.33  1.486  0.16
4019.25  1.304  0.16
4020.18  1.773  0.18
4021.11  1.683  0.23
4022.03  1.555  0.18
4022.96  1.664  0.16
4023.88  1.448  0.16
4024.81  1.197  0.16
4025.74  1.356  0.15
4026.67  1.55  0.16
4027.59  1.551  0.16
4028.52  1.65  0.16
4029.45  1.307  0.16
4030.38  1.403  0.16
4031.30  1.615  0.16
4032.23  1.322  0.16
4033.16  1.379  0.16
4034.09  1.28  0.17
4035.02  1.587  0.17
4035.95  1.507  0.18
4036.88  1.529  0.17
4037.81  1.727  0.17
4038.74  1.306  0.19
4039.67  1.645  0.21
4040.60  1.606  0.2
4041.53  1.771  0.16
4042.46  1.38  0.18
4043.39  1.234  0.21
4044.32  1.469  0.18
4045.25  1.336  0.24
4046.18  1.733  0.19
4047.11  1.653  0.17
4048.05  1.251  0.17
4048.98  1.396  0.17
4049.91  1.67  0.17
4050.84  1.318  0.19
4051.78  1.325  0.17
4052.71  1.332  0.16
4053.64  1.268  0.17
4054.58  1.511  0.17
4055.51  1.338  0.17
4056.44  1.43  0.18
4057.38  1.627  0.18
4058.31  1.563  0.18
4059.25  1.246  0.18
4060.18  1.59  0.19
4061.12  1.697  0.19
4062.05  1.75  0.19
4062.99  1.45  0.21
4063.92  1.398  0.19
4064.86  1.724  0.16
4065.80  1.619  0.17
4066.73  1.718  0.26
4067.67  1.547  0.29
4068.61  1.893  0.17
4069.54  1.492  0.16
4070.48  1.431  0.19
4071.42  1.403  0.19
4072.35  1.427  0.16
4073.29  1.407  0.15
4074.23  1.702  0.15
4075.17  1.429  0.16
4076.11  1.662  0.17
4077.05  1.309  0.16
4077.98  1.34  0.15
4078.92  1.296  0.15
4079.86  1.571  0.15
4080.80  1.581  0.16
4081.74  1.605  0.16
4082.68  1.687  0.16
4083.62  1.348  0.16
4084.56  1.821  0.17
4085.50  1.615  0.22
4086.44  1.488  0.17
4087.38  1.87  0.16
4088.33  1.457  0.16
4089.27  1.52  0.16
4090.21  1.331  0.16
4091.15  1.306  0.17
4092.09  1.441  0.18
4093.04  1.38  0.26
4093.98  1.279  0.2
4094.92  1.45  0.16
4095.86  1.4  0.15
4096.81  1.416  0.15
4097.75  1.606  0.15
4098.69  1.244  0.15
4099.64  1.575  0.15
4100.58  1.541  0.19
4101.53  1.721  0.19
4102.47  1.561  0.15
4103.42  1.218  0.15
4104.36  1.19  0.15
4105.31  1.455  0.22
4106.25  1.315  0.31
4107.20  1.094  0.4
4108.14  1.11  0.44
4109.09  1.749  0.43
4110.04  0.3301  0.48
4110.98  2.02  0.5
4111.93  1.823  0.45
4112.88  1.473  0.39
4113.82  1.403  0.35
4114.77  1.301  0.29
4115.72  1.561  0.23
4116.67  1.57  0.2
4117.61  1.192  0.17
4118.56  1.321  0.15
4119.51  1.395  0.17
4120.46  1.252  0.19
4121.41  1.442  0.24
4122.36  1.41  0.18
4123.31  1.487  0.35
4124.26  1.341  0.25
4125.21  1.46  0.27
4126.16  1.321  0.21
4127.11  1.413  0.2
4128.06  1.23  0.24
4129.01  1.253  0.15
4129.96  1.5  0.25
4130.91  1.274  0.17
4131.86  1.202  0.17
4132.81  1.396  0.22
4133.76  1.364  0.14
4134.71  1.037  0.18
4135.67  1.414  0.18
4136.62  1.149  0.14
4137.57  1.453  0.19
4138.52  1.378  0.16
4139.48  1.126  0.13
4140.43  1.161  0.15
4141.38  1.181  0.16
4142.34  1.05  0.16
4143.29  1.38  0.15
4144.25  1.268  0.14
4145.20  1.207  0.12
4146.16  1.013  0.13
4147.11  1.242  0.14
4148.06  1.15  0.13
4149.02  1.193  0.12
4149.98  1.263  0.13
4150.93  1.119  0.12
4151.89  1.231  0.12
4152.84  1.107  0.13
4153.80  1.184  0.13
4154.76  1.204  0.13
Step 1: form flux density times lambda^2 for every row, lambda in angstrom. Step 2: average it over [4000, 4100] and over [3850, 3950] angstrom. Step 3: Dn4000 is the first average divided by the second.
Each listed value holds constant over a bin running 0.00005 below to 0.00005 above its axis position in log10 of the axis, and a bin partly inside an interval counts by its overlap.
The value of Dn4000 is 1.4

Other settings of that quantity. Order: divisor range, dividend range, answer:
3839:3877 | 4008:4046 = 1.53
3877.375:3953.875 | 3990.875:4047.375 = 1.31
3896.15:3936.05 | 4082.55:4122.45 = 1.32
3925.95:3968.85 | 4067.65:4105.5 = 1.17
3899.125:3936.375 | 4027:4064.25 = 1.30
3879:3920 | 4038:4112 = 1.47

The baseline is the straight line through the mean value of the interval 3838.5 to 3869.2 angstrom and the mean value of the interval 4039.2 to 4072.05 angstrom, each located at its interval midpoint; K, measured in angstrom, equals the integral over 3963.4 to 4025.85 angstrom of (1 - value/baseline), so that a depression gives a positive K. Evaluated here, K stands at -4.0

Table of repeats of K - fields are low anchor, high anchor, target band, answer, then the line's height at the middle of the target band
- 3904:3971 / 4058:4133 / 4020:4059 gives -2.1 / 1.4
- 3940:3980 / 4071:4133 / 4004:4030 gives -1.9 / 1.39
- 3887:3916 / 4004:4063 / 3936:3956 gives -2.3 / 1.24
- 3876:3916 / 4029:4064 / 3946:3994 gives -4.2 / 1.28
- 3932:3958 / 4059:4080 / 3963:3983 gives 0.9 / 1.42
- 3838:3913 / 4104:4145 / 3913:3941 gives -4.0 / 1.12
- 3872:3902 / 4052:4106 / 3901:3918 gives -0.9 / 1.11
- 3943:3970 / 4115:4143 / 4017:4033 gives -1.5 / 1.36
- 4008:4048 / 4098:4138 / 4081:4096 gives -1.0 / 1.41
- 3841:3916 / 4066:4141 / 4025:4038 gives -1.6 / 1.31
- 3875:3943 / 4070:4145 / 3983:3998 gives -2.7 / 1.27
